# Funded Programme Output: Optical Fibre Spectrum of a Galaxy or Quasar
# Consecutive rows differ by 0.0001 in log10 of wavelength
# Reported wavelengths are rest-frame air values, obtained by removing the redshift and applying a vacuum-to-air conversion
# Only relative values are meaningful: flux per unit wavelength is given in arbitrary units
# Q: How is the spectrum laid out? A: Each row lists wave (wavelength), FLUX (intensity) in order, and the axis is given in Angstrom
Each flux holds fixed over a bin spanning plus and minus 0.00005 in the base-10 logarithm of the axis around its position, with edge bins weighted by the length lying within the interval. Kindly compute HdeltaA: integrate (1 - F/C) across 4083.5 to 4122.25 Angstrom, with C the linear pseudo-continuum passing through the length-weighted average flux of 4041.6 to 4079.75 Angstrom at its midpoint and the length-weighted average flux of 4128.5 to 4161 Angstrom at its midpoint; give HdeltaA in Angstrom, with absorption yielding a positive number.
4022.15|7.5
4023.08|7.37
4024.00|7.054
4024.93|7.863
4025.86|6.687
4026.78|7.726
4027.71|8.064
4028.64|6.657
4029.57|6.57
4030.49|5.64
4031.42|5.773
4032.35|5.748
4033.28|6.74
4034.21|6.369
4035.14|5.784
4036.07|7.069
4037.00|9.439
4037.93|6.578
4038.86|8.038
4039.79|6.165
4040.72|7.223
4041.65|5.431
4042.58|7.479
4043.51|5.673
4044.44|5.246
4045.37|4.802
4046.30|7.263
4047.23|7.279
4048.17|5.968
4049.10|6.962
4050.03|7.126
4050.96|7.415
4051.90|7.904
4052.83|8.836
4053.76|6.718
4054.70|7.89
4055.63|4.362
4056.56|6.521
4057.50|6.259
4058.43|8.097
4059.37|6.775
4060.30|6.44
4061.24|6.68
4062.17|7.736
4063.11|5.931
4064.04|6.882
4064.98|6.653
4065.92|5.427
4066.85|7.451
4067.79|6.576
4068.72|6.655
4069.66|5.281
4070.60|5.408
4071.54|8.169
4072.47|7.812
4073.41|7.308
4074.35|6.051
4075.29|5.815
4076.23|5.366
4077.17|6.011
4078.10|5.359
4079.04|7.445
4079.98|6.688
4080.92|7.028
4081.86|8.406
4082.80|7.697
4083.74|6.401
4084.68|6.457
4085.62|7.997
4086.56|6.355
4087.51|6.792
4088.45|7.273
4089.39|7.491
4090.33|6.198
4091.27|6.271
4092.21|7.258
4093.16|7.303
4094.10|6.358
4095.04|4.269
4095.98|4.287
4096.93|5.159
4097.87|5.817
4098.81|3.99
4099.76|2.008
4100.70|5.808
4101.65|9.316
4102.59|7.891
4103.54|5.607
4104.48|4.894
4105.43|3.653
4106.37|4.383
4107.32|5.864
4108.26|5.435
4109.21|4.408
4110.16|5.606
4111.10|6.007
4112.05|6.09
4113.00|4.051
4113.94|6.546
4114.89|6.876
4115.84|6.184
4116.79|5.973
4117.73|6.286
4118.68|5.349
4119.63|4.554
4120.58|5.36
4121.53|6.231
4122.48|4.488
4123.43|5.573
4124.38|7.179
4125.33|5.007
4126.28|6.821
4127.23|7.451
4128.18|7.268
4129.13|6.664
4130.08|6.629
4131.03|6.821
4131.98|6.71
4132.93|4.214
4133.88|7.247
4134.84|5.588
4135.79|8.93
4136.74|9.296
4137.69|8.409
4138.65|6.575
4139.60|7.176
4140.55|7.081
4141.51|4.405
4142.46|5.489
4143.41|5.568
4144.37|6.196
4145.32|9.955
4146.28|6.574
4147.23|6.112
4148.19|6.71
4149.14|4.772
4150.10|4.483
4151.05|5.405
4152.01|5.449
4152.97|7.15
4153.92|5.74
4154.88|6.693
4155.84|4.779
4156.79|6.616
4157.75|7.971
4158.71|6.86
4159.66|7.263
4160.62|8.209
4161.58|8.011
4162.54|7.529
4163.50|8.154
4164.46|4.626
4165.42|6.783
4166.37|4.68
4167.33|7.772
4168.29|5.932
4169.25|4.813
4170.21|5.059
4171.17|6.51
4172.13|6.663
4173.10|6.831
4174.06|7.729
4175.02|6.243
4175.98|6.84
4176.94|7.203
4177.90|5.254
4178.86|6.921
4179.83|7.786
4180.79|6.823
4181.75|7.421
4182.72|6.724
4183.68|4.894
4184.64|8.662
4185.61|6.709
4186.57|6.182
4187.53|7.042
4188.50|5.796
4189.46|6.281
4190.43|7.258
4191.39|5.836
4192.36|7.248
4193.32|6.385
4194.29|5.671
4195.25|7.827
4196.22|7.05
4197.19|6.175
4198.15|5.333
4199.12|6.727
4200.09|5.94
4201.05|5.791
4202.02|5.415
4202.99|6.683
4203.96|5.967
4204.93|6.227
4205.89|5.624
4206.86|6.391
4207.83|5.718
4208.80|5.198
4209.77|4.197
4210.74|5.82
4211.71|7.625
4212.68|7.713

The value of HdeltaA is 4.4 Angstrom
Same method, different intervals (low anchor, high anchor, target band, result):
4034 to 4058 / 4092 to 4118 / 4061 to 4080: -0.7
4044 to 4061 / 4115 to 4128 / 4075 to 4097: -0.5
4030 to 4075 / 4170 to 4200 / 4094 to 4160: 5.9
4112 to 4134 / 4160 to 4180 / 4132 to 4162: -1.3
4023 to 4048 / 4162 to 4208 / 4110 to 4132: 1.7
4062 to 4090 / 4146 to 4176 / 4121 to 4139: -0.5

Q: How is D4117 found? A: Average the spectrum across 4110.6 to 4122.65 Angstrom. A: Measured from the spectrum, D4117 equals 5.72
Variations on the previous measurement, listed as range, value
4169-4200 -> 6.56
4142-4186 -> 6.53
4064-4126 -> 6.08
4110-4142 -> 6.32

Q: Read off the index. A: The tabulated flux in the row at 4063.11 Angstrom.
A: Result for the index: 5.931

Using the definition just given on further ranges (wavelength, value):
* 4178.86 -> 6.921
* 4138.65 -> 6.575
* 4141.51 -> 4.405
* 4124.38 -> 7.179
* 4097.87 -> 5.817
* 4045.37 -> 4.802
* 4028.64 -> 6.657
